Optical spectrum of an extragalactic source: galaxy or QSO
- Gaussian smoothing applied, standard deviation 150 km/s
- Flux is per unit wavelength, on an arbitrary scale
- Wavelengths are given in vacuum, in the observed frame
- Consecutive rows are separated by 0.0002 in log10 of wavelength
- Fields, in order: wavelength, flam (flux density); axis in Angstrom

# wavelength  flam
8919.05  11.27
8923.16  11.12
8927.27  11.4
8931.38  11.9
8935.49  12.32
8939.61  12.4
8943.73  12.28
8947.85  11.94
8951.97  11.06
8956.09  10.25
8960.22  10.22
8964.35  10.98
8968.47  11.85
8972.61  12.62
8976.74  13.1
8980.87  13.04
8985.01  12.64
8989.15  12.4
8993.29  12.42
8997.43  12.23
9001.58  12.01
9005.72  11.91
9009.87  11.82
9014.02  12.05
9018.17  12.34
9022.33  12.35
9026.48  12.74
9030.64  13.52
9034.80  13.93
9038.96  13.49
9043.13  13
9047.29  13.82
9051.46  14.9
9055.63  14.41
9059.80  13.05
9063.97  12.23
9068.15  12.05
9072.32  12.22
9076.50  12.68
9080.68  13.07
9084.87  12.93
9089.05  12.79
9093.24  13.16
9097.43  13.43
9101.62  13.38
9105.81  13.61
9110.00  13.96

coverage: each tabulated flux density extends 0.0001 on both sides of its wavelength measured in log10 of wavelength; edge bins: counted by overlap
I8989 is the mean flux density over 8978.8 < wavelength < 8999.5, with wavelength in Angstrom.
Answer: 12.5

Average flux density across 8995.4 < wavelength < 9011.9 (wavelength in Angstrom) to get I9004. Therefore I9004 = 12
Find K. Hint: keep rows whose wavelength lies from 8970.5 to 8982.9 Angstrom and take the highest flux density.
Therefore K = 13.1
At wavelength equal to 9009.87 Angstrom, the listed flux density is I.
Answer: 11.82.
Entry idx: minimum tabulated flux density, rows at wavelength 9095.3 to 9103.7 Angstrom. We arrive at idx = 13.38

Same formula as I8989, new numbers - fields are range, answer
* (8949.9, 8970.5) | 10.9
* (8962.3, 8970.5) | 11.4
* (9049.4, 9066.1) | 13.6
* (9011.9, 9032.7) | 12.6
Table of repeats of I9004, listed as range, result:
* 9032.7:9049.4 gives 13.6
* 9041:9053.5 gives 13.9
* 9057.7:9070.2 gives 12.4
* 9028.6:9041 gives 13.6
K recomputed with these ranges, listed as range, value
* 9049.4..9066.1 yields 14.9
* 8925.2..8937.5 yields 12.32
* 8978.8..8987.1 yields 13.04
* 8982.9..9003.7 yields 12.64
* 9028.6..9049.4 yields 13.93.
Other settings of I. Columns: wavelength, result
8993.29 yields 12.42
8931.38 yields 11.9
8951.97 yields 11.06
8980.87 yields 13.04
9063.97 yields 12.23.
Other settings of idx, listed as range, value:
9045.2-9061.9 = 13.05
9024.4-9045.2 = 12.74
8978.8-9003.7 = 12.01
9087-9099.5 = 12.79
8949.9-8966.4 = 10.22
